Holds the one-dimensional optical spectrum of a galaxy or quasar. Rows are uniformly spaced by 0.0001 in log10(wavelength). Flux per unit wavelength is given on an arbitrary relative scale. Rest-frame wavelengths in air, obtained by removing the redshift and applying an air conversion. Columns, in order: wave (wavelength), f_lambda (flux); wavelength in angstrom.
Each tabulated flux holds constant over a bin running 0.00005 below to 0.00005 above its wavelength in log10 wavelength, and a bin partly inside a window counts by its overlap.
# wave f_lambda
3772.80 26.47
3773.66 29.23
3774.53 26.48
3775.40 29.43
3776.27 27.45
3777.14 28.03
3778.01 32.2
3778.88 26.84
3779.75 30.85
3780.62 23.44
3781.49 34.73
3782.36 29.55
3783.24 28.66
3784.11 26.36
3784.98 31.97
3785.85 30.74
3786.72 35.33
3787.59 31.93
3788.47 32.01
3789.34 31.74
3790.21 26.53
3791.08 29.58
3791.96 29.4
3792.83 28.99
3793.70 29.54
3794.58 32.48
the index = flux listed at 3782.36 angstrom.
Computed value 29.55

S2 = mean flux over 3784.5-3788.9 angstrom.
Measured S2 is 32.3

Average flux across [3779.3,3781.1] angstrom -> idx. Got 27.4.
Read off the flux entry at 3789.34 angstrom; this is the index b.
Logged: 31.74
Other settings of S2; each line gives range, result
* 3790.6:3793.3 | 29.3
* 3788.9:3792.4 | 29.4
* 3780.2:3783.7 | 29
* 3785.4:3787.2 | 33.1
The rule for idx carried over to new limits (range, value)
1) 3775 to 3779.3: 28.8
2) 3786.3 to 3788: 33.7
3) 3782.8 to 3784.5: 27.5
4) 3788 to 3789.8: 31.7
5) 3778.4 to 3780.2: 28.9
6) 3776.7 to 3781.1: 28.3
